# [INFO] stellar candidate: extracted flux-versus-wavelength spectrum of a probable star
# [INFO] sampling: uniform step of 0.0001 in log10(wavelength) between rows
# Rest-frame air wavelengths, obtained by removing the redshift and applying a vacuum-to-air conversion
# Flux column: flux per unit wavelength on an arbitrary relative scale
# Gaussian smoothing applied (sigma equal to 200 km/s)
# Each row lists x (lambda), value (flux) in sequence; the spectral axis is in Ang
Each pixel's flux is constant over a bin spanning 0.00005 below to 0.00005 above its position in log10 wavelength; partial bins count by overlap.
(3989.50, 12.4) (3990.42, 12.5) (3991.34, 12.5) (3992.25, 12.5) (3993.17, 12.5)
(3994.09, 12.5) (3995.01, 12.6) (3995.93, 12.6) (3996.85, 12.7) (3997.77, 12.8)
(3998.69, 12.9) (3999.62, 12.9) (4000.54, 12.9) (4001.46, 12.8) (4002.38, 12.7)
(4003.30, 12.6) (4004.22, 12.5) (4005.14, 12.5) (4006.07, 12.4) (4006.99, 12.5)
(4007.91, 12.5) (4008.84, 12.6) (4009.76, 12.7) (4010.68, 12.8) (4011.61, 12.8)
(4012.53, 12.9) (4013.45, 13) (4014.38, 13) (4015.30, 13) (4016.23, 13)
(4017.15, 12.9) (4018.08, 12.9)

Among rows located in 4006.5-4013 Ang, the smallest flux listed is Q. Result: 12.5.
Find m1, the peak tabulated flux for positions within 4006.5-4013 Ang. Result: 12.9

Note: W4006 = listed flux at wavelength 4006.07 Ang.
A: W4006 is 12.4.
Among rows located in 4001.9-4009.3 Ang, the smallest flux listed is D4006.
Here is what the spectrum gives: 12.4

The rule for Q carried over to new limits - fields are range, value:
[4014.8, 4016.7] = 13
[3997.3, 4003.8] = 12.6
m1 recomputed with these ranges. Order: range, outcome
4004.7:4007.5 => 12.5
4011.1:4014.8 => 13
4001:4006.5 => 12.8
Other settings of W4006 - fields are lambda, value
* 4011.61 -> 12.8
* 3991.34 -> 12.5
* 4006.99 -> 12.5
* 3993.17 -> 12.5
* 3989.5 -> 12.4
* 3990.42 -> 12.5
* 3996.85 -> 12.7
